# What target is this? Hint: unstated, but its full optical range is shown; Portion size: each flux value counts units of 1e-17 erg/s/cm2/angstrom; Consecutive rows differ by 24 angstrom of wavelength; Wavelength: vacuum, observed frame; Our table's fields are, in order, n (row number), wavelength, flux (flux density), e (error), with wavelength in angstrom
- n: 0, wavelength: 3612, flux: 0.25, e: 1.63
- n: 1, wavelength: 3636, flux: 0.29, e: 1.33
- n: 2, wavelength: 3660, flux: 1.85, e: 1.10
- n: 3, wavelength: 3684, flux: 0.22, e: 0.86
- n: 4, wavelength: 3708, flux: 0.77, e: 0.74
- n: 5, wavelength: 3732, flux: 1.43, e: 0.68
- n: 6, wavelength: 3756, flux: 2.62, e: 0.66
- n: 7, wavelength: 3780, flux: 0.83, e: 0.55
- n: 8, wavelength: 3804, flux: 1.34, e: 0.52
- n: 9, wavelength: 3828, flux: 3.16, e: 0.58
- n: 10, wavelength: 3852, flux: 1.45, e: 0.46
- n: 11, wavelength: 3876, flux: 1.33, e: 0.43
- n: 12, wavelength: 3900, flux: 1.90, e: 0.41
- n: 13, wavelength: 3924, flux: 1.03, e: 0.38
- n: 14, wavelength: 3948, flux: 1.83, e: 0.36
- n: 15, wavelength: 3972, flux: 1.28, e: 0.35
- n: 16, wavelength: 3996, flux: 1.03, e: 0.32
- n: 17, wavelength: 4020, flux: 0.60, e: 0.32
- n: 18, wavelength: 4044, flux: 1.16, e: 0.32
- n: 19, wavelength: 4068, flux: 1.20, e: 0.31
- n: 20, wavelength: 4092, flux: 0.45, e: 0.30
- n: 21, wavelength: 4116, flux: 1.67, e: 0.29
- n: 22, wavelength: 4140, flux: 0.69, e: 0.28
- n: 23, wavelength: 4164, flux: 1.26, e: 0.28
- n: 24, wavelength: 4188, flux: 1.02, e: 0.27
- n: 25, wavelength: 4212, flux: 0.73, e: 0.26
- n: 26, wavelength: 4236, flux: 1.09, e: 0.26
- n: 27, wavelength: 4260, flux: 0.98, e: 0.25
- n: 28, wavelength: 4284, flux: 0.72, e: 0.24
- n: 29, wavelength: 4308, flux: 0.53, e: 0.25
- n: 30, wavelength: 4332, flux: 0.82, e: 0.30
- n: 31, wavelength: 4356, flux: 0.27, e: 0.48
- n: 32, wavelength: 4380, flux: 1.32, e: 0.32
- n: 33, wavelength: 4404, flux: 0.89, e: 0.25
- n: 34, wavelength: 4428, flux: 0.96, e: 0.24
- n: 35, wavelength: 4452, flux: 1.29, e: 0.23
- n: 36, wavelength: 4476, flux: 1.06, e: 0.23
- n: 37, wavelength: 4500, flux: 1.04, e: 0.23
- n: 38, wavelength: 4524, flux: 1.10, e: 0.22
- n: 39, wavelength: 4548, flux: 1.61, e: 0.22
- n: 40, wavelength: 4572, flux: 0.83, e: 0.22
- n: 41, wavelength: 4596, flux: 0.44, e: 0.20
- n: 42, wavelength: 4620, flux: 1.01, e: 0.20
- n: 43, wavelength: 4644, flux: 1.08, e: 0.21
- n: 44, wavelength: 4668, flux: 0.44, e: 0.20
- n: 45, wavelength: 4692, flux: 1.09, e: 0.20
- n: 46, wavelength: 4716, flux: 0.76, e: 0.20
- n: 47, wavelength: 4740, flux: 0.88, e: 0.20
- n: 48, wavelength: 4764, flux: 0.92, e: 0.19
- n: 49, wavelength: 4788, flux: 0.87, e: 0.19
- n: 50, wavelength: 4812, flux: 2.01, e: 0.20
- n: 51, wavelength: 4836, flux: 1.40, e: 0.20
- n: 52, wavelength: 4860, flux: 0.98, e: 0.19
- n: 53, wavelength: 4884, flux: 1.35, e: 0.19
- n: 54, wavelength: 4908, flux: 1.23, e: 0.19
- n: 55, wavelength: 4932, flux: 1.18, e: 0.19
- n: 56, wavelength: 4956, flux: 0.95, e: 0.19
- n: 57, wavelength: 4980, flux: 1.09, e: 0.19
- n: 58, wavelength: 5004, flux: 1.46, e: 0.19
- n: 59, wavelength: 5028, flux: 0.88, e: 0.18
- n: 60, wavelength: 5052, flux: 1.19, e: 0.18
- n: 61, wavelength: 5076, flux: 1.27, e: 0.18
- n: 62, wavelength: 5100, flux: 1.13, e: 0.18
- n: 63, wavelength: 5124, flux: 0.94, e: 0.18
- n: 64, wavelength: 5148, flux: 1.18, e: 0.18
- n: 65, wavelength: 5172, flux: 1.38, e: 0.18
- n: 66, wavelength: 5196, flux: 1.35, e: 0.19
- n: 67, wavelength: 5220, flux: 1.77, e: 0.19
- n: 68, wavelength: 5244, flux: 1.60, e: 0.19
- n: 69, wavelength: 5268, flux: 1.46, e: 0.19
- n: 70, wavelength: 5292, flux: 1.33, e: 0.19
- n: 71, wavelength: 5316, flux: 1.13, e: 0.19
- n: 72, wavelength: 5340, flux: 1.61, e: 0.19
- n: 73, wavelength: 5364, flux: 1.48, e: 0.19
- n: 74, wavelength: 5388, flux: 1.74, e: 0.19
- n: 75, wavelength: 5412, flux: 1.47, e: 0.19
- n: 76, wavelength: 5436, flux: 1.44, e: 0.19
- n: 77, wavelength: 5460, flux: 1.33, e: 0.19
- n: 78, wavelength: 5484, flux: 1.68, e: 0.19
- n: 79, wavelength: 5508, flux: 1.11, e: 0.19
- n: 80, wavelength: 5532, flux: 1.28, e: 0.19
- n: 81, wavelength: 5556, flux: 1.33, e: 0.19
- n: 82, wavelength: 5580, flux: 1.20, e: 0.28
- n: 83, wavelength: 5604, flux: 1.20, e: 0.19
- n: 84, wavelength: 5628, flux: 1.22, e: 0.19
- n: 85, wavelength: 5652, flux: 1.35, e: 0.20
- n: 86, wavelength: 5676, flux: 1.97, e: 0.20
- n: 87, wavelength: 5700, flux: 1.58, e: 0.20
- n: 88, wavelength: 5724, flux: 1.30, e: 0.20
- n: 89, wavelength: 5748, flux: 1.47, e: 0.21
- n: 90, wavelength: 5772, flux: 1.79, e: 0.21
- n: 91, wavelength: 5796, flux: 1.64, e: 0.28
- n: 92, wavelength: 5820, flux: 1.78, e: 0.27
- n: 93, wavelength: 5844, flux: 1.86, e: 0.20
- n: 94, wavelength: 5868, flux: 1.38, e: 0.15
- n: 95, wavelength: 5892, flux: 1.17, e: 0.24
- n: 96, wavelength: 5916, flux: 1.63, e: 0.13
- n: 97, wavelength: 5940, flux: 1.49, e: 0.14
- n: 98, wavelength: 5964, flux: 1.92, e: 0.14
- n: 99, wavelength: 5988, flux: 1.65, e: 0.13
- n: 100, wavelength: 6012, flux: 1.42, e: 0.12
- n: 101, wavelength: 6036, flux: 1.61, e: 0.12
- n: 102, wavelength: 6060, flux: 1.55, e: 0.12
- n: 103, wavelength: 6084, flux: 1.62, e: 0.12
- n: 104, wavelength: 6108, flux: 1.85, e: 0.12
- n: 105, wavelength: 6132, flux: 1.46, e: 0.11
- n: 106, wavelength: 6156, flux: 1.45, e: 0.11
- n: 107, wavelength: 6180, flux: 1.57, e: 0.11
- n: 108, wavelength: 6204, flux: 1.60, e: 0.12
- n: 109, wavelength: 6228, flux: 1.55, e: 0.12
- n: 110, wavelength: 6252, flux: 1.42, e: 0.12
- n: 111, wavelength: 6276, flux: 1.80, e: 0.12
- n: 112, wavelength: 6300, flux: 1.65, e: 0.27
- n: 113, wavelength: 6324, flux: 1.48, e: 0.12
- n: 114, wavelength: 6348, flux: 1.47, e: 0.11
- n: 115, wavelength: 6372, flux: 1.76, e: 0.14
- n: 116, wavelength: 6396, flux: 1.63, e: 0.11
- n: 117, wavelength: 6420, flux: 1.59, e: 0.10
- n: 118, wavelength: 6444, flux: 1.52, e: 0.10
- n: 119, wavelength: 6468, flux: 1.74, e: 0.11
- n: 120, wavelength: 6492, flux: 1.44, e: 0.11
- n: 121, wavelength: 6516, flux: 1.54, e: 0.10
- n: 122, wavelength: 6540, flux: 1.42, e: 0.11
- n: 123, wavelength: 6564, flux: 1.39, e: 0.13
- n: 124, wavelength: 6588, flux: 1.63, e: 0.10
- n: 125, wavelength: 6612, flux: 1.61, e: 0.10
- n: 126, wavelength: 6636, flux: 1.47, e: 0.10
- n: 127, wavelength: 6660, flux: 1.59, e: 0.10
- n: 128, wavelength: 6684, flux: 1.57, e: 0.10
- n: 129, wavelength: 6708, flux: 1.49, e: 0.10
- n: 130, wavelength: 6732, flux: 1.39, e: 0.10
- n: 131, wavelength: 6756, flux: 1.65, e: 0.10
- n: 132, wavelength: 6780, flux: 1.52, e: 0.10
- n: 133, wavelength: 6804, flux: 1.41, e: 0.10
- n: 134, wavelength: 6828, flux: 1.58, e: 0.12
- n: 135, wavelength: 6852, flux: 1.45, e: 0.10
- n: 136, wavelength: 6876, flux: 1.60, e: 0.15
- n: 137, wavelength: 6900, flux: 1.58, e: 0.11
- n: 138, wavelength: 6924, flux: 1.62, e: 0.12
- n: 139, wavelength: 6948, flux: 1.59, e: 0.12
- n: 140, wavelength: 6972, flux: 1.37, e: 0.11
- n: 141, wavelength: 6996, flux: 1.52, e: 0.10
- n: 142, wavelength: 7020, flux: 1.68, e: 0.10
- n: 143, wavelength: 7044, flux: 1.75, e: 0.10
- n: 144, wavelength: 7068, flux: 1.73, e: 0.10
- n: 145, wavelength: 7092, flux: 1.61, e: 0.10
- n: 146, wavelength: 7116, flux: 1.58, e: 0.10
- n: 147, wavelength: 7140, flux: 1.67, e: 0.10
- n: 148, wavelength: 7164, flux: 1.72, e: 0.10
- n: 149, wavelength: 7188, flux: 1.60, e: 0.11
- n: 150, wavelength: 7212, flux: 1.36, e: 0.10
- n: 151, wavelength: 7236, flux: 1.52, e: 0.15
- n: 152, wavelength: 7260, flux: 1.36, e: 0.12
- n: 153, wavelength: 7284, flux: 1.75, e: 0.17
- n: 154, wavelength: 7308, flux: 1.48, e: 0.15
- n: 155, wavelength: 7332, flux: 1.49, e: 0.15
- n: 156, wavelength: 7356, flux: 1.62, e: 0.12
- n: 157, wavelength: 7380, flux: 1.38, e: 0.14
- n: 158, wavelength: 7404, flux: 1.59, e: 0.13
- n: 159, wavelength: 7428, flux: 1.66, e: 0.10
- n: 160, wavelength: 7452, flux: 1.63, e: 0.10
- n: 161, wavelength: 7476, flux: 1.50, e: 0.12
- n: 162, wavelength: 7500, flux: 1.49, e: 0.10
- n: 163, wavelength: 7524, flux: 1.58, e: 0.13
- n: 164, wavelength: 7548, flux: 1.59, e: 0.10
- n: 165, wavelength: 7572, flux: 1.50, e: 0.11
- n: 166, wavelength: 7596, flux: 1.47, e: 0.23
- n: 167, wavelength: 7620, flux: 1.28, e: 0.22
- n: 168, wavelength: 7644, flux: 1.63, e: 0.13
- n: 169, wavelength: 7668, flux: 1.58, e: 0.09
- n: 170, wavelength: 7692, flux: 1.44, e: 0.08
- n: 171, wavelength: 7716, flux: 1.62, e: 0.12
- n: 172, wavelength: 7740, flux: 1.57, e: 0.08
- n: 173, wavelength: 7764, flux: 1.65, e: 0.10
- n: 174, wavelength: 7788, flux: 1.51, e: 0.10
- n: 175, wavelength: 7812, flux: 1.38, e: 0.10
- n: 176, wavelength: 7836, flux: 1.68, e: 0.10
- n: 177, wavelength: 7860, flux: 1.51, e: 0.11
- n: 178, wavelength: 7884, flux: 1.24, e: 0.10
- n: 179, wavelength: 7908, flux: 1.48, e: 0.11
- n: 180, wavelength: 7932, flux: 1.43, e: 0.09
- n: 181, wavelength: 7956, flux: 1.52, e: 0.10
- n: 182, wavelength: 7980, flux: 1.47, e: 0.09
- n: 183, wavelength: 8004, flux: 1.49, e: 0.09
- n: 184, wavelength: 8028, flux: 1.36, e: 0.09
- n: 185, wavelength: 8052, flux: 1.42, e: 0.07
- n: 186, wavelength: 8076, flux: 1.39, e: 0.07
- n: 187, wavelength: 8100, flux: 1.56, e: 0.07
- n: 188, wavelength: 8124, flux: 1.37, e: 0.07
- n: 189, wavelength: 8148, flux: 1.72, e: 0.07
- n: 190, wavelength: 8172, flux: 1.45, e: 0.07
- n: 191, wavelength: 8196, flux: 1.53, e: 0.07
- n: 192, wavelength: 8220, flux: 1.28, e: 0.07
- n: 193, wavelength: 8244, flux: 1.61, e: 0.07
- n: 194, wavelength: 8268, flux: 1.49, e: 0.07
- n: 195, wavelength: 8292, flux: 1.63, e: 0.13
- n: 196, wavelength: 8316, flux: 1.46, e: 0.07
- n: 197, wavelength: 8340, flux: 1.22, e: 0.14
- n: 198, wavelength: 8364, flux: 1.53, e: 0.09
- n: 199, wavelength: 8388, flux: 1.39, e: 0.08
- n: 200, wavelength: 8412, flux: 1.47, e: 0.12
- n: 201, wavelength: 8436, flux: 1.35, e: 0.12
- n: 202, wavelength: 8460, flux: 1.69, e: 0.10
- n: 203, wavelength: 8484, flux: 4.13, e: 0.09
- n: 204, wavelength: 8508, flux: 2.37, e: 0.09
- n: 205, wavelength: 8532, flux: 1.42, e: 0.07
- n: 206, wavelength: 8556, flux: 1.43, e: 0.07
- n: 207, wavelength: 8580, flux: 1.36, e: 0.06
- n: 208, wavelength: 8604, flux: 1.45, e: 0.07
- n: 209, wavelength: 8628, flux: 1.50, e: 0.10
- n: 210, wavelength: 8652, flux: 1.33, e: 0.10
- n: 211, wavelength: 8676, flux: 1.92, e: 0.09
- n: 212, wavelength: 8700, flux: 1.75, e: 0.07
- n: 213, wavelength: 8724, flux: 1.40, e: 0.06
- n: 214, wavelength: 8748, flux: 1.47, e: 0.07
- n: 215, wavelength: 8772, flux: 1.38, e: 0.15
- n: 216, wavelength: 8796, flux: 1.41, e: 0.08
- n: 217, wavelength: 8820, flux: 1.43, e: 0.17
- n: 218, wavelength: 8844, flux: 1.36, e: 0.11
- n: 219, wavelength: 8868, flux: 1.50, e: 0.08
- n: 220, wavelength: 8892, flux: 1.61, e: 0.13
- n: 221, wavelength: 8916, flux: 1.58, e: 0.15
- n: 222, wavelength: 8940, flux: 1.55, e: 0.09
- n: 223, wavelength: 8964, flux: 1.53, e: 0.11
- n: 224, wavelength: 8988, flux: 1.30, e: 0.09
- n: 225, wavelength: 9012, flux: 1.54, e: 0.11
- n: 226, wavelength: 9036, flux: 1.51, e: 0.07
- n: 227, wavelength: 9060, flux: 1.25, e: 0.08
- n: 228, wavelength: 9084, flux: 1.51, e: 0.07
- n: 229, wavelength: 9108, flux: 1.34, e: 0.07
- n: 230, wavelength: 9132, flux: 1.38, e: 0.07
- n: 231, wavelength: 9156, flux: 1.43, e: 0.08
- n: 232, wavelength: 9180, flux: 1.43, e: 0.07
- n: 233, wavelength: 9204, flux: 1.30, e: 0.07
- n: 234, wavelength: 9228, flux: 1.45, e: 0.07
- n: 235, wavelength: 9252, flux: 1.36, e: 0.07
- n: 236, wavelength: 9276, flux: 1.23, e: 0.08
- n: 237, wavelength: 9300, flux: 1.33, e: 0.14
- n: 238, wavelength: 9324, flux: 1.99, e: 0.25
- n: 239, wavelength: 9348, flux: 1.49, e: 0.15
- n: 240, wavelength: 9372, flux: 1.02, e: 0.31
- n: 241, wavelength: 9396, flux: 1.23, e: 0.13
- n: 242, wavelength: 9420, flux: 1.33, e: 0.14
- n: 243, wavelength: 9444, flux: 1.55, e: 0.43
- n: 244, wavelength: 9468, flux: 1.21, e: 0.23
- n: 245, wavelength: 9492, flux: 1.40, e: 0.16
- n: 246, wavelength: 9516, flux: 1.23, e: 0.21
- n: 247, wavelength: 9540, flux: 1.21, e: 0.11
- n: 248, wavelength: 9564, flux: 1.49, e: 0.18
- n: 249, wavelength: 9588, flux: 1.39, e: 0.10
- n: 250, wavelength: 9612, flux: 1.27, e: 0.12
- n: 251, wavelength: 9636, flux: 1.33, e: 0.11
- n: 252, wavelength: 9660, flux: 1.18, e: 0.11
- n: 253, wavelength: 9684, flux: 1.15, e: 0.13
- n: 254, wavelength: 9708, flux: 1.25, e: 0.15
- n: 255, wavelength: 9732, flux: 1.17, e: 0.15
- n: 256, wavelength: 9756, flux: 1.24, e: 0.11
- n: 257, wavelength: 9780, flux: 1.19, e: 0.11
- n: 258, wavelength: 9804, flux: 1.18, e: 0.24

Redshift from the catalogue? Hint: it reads 0.29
